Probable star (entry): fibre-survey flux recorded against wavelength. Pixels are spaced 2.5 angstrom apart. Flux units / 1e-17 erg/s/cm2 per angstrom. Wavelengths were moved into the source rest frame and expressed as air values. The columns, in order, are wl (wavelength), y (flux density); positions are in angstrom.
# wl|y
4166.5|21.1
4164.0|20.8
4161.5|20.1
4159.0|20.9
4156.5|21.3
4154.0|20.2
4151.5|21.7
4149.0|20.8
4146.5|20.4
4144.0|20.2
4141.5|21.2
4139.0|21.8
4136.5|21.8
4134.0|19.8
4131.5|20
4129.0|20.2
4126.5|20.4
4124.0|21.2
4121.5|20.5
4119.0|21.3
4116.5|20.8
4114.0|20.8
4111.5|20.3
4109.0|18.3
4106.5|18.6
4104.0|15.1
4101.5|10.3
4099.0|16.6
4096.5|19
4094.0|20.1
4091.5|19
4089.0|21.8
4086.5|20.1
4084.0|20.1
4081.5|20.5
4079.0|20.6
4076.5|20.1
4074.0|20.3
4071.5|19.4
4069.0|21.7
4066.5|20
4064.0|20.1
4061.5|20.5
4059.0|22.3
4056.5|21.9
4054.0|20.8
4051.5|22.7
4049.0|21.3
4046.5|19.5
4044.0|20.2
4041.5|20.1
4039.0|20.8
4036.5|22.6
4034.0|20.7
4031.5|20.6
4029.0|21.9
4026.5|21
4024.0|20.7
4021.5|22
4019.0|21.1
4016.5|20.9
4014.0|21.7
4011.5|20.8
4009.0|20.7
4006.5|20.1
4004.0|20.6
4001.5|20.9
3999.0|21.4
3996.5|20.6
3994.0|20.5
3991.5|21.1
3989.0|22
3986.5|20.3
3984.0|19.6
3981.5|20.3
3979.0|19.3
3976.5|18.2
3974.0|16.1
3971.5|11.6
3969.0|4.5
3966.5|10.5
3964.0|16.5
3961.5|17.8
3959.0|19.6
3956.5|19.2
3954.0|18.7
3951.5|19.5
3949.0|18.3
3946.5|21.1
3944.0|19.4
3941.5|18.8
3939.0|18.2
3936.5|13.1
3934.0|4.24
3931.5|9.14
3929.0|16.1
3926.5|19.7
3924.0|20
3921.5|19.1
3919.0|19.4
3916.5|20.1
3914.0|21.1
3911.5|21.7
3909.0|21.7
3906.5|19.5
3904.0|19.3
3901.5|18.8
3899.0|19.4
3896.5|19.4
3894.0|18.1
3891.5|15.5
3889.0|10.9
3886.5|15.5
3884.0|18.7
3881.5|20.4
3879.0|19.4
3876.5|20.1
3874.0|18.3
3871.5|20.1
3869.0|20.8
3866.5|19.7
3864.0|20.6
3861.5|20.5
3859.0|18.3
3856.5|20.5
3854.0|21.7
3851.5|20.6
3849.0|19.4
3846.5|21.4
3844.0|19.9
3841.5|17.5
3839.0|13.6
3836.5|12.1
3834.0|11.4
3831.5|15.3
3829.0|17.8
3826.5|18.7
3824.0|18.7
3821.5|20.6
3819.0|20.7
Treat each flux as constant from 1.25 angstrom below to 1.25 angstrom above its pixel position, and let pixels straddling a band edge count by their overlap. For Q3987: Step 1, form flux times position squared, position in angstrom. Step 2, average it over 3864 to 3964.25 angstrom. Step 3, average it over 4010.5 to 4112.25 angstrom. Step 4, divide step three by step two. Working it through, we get 1.2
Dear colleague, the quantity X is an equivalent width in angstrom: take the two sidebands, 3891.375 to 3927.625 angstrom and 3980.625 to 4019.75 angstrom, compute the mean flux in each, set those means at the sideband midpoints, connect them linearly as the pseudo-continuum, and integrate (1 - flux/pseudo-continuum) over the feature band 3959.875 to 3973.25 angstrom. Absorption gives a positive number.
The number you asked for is 5.1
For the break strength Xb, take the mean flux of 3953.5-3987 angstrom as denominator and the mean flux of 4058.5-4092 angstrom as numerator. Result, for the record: 1.2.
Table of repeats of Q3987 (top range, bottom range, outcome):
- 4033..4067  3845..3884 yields 1.15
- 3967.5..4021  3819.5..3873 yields 1.11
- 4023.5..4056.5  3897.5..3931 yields 1.15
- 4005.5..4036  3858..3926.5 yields 1.17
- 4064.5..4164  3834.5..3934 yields 1.21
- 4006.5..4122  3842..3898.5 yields 1.17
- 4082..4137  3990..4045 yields 0.97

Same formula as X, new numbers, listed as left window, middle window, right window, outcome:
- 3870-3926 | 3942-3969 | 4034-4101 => 2.7 angstrom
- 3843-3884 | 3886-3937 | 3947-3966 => 4.9 angstrom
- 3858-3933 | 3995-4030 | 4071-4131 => -3.5 angstrom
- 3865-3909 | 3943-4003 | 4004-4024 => 6.0 angstrom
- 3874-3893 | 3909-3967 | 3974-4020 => 3.5 angstrom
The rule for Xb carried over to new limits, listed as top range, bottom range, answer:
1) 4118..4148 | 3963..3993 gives 1.24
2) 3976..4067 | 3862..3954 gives 1.14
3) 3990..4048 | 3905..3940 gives 1.20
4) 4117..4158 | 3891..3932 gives 1.10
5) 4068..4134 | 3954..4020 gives 1.04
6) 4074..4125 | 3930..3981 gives 1.22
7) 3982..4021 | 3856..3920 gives 1.09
